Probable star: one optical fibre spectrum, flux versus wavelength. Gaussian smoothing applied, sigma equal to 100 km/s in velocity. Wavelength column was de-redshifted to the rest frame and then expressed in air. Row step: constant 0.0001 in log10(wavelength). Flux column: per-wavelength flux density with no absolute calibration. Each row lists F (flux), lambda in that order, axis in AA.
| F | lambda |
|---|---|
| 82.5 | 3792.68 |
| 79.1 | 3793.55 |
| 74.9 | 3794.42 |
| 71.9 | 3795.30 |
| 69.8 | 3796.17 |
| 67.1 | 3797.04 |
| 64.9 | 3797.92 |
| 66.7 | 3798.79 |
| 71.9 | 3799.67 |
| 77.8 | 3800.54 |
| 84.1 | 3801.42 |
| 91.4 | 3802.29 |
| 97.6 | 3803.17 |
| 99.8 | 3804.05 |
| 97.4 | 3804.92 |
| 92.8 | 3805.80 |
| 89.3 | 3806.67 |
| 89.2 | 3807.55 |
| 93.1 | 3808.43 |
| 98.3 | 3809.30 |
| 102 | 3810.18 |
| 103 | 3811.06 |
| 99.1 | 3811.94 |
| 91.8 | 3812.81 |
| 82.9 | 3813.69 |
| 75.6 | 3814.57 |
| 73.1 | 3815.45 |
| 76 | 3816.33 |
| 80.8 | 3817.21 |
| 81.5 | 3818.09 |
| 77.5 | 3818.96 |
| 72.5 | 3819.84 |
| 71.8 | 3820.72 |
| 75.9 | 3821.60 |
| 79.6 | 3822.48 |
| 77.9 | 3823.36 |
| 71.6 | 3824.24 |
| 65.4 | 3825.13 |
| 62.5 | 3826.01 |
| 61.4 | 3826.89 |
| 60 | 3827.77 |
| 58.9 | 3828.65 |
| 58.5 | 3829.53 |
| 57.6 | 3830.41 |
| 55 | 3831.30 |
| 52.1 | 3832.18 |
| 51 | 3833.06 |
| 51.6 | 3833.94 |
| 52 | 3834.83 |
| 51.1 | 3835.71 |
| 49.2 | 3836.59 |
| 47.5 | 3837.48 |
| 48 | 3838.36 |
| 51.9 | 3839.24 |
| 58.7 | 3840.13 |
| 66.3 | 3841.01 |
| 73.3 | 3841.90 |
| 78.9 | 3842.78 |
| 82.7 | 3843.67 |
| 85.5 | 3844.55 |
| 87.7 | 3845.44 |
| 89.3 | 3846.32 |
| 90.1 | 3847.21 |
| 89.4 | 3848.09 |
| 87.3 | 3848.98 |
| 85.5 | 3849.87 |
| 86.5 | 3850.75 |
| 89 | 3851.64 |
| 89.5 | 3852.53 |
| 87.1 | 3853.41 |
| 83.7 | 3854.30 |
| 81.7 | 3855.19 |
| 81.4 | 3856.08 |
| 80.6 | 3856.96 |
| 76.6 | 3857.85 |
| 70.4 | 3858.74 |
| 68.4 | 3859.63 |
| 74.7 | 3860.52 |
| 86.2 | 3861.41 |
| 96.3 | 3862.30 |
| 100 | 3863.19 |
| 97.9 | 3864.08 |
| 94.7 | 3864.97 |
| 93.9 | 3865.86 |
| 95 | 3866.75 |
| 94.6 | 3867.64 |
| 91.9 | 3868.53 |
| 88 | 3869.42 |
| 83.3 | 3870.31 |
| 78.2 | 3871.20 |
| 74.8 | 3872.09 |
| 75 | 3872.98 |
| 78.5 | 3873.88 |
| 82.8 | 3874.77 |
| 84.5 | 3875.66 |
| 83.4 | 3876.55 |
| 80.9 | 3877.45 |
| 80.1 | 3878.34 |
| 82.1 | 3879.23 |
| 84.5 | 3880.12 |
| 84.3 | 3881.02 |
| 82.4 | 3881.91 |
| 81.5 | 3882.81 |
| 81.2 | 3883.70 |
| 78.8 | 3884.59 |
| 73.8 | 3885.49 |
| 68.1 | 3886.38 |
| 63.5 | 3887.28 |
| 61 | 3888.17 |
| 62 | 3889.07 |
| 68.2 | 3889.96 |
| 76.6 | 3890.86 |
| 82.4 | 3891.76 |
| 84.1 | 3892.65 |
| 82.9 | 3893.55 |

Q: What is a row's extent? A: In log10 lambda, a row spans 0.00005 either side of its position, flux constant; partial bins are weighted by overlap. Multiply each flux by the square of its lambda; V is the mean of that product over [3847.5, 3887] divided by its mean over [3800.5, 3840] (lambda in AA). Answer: 1.16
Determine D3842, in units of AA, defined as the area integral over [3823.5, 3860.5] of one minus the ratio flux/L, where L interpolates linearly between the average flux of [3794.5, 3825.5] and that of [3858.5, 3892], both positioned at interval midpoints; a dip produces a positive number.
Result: 5.2 AA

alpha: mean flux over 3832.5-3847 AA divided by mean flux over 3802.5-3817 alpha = 0.7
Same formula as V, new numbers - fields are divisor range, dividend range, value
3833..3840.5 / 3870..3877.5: 1.59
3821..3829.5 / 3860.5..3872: 1.37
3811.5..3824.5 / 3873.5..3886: 1.06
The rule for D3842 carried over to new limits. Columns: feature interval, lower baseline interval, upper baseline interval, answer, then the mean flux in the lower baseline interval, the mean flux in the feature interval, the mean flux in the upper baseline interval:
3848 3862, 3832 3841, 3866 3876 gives -2.69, 52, 82.3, 84.6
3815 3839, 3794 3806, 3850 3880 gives 5.40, 80.3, 63.6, 84.6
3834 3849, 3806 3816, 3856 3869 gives 3.29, 90.6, 69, 87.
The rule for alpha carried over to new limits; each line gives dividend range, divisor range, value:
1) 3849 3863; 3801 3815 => 0.89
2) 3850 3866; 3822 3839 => 1.46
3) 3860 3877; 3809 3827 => 1.08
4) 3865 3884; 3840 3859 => 1.02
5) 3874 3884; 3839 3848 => 1.06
